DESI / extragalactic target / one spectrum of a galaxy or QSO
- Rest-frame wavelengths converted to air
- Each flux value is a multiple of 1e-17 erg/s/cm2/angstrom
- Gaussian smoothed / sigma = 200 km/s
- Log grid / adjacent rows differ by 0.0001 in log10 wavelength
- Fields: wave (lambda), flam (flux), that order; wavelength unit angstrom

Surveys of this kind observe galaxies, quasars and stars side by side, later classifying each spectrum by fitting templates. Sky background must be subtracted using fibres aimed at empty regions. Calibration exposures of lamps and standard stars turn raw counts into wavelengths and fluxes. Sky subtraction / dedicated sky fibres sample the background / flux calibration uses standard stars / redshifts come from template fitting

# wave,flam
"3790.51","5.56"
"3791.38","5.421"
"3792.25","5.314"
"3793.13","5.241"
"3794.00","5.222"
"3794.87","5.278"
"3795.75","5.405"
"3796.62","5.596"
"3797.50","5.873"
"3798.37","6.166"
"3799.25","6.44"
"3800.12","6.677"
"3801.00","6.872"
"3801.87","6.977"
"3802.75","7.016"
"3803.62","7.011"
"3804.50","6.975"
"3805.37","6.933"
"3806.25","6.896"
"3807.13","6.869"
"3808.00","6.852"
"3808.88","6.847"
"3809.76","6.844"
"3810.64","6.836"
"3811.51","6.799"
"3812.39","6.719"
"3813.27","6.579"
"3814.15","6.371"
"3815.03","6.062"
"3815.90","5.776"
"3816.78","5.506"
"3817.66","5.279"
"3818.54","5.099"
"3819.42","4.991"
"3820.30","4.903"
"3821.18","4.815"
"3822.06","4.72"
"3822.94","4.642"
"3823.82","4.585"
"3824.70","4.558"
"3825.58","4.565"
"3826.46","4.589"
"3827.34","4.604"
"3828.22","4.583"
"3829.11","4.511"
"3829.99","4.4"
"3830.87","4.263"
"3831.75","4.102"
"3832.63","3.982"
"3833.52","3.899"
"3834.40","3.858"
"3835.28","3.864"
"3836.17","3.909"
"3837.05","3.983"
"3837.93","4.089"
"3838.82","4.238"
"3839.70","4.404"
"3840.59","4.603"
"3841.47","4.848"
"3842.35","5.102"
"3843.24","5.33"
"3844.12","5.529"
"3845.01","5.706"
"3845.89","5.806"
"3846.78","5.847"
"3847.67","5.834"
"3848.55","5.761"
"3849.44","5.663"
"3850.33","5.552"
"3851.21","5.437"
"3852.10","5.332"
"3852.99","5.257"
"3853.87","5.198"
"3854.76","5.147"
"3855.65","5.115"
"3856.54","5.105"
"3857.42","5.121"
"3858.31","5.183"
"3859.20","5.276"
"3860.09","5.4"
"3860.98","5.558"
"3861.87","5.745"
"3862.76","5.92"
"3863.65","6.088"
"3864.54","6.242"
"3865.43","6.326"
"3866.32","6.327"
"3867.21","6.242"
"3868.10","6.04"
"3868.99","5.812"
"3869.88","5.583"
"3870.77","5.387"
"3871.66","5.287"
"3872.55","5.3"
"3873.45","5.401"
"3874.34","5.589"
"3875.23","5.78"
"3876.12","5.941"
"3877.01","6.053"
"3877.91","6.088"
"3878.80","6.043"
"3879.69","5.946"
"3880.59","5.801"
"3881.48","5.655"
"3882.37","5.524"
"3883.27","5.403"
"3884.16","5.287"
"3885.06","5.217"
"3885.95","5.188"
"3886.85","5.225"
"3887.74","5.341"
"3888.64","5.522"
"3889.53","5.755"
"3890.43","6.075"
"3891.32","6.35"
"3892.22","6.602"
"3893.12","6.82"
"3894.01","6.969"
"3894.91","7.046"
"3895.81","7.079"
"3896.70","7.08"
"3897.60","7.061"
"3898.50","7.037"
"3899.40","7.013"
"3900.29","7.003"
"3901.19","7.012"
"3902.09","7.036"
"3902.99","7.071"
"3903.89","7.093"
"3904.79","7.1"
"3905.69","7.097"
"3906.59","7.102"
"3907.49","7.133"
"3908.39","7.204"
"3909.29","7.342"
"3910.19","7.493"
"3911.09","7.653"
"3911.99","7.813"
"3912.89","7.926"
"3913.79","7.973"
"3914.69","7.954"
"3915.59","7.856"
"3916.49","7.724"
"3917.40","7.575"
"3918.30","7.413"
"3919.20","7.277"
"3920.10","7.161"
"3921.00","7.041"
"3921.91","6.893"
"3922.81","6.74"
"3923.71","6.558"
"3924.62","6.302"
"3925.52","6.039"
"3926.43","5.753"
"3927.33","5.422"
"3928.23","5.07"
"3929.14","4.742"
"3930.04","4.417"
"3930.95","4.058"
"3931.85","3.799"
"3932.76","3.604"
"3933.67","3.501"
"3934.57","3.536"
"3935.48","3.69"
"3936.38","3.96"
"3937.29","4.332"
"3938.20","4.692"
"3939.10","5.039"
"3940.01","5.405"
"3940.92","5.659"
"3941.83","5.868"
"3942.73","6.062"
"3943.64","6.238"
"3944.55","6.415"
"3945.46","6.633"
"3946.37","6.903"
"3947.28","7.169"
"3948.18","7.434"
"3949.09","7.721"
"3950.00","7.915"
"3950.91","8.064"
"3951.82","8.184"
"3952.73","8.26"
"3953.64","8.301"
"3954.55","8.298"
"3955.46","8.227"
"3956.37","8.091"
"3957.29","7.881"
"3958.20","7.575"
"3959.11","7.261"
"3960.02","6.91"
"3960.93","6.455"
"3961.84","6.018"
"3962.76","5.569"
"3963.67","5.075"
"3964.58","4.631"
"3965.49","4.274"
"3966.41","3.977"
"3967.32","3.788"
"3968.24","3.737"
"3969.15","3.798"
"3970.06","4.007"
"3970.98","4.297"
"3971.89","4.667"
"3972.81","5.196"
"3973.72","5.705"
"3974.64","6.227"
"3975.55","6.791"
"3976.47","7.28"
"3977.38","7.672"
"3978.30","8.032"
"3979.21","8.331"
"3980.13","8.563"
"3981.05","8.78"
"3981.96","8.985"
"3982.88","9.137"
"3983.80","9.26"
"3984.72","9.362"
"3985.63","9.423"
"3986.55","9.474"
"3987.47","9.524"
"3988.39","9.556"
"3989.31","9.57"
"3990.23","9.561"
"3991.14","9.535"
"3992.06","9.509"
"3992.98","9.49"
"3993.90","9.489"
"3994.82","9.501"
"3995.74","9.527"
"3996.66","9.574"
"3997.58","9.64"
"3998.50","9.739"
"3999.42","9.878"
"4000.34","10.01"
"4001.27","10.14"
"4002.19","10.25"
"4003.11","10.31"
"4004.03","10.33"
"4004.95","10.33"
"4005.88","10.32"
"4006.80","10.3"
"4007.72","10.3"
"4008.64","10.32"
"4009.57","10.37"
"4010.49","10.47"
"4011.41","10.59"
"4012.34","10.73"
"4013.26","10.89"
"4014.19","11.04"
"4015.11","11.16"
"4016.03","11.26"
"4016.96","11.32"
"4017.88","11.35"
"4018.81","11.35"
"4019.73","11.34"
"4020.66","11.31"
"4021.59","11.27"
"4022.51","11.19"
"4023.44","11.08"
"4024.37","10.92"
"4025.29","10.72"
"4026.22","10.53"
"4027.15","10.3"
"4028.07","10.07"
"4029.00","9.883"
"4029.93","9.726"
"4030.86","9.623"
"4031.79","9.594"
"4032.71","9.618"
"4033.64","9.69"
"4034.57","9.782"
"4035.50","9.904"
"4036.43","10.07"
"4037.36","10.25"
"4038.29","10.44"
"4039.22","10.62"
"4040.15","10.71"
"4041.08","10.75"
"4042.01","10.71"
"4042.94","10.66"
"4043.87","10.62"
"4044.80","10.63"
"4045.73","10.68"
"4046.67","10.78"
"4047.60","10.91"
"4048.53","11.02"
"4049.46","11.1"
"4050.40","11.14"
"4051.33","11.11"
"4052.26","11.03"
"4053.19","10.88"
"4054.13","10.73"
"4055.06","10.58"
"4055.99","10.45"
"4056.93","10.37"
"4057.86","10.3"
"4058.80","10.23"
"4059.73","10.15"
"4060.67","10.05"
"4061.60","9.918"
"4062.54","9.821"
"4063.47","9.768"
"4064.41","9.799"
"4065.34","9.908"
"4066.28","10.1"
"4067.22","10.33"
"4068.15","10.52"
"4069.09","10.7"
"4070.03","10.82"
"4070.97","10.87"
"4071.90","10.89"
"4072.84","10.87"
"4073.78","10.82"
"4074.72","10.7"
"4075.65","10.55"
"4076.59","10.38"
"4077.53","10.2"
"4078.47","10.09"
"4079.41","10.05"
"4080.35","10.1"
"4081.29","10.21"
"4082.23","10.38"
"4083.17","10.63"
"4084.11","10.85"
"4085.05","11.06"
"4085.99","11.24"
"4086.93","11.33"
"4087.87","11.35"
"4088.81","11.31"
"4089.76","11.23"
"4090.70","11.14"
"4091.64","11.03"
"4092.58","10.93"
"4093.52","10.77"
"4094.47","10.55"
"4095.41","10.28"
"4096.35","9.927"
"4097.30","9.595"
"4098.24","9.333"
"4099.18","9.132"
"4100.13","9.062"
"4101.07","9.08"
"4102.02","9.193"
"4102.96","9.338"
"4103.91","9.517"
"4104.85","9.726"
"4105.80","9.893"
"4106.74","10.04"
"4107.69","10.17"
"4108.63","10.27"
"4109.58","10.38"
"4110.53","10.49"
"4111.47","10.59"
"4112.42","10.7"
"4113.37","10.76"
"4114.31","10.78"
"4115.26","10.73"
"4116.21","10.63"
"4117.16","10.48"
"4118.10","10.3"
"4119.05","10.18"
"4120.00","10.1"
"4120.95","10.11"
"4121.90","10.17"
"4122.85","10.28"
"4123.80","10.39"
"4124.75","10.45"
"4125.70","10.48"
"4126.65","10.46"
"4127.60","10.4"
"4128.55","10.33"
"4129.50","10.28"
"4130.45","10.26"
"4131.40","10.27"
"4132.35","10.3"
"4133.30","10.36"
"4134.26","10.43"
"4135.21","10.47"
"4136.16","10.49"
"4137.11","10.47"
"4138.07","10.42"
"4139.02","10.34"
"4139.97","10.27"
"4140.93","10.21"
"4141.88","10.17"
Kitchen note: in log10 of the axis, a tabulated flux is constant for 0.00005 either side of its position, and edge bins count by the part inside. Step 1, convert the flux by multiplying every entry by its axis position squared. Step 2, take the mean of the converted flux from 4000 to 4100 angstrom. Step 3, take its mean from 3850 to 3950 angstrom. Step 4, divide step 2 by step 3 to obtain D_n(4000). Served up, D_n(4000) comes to 1.9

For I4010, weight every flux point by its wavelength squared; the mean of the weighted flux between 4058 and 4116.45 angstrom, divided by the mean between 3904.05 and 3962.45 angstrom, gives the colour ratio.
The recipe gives 1.71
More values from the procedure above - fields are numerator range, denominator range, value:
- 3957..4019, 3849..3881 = 1.60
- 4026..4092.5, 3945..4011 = 1.36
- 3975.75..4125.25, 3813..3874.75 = 2.20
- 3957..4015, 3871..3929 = 1.32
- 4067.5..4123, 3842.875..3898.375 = 2.01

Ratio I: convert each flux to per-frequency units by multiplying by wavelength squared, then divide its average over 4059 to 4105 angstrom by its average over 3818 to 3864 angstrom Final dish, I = 2.36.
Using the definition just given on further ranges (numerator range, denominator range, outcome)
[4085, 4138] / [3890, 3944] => 1.80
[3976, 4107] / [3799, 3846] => 2.12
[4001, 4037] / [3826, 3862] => 2.34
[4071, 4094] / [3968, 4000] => 1.39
